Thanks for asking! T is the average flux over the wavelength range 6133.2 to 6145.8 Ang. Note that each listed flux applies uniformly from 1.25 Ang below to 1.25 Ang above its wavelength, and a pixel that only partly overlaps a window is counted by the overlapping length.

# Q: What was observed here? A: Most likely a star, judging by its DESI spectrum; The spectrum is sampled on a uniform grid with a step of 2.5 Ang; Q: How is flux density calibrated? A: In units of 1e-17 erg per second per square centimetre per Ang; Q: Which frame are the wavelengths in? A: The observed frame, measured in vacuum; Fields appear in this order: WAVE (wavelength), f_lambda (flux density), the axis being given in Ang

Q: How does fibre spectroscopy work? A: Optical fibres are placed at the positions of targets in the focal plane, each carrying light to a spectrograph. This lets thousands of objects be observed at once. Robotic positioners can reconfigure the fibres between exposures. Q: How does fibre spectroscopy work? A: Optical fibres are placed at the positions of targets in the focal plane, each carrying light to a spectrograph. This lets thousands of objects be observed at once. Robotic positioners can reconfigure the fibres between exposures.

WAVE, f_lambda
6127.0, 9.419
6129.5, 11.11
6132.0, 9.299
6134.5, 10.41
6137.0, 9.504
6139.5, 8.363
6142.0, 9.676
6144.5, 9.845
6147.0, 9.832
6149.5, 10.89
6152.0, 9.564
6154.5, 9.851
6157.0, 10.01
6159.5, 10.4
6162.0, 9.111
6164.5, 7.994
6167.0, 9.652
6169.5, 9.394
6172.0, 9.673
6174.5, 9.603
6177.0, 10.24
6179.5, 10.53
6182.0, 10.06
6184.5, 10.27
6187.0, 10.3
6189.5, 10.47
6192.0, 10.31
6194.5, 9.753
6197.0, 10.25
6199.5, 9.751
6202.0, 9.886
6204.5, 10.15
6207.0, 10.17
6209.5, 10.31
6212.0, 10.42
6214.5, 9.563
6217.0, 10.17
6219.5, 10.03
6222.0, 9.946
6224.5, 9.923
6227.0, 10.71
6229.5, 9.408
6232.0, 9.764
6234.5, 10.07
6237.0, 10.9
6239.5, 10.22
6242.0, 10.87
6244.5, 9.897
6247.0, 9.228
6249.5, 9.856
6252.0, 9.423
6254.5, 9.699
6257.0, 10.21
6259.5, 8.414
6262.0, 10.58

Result 9.56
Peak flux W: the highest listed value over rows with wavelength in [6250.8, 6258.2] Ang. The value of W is 10.21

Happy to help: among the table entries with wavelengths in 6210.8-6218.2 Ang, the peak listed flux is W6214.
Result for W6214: 10.42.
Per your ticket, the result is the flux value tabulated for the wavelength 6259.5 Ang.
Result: 8.414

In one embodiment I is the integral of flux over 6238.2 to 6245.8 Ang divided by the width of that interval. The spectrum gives 10.3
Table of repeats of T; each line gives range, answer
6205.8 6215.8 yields 10.1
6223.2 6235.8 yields 9.98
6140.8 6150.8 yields 10.1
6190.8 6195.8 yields 10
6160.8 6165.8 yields 8.56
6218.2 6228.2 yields 10.1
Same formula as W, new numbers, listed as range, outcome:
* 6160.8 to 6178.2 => 10.24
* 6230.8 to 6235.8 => 10.07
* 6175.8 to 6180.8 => 10.53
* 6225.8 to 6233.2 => 10.71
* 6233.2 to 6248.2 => 10.9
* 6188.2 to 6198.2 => 10.47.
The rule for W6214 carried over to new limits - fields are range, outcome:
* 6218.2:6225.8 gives 10.03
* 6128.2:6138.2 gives 11.11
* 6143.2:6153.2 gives 10.89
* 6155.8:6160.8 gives 10.4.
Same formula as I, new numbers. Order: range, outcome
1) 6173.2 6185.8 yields 10.1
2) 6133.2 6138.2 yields 9.95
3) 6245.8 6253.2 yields 9.5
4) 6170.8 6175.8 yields 9.64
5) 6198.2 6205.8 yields 9.93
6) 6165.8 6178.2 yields 9.71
